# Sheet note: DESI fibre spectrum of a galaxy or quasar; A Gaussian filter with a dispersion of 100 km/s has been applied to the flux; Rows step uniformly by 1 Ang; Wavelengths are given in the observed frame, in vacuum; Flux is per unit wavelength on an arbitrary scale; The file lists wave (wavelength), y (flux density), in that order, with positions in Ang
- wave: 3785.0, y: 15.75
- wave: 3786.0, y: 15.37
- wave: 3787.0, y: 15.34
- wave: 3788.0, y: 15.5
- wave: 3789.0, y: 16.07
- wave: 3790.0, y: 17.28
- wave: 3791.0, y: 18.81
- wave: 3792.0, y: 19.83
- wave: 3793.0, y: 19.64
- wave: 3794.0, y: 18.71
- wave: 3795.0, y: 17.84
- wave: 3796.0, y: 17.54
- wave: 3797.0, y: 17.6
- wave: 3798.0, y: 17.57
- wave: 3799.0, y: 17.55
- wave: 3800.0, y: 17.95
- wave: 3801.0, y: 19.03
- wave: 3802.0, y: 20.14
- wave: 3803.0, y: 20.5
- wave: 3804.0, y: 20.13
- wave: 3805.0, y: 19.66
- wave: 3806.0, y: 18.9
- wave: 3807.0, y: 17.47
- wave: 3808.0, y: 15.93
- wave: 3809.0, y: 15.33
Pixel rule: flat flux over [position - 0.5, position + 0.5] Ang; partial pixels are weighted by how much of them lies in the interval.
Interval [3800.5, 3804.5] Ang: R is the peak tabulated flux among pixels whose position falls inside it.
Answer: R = 20.5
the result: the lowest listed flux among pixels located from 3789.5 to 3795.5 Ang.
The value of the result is 17.28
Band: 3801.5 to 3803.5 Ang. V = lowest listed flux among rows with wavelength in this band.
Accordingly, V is 20.14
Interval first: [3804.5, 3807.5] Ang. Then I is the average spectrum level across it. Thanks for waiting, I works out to 18.7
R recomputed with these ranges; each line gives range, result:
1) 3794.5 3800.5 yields 17.95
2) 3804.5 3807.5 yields 19.66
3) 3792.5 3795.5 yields 19.64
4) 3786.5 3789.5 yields 16.07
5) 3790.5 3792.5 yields 19.83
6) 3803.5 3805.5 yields 20.13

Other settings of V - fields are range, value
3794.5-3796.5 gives 17.54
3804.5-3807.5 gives 17.47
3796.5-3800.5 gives 17.55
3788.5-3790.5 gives 16.07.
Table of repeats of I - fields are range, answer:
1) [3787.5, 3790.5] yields 16.3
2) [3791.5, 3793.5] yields 19.7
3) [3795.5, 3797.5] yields 17.6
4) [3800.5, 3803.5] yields 19.9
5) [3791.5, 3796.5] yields 18.7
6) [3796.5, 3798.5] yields 17.6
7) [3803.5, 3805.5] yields 19.9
